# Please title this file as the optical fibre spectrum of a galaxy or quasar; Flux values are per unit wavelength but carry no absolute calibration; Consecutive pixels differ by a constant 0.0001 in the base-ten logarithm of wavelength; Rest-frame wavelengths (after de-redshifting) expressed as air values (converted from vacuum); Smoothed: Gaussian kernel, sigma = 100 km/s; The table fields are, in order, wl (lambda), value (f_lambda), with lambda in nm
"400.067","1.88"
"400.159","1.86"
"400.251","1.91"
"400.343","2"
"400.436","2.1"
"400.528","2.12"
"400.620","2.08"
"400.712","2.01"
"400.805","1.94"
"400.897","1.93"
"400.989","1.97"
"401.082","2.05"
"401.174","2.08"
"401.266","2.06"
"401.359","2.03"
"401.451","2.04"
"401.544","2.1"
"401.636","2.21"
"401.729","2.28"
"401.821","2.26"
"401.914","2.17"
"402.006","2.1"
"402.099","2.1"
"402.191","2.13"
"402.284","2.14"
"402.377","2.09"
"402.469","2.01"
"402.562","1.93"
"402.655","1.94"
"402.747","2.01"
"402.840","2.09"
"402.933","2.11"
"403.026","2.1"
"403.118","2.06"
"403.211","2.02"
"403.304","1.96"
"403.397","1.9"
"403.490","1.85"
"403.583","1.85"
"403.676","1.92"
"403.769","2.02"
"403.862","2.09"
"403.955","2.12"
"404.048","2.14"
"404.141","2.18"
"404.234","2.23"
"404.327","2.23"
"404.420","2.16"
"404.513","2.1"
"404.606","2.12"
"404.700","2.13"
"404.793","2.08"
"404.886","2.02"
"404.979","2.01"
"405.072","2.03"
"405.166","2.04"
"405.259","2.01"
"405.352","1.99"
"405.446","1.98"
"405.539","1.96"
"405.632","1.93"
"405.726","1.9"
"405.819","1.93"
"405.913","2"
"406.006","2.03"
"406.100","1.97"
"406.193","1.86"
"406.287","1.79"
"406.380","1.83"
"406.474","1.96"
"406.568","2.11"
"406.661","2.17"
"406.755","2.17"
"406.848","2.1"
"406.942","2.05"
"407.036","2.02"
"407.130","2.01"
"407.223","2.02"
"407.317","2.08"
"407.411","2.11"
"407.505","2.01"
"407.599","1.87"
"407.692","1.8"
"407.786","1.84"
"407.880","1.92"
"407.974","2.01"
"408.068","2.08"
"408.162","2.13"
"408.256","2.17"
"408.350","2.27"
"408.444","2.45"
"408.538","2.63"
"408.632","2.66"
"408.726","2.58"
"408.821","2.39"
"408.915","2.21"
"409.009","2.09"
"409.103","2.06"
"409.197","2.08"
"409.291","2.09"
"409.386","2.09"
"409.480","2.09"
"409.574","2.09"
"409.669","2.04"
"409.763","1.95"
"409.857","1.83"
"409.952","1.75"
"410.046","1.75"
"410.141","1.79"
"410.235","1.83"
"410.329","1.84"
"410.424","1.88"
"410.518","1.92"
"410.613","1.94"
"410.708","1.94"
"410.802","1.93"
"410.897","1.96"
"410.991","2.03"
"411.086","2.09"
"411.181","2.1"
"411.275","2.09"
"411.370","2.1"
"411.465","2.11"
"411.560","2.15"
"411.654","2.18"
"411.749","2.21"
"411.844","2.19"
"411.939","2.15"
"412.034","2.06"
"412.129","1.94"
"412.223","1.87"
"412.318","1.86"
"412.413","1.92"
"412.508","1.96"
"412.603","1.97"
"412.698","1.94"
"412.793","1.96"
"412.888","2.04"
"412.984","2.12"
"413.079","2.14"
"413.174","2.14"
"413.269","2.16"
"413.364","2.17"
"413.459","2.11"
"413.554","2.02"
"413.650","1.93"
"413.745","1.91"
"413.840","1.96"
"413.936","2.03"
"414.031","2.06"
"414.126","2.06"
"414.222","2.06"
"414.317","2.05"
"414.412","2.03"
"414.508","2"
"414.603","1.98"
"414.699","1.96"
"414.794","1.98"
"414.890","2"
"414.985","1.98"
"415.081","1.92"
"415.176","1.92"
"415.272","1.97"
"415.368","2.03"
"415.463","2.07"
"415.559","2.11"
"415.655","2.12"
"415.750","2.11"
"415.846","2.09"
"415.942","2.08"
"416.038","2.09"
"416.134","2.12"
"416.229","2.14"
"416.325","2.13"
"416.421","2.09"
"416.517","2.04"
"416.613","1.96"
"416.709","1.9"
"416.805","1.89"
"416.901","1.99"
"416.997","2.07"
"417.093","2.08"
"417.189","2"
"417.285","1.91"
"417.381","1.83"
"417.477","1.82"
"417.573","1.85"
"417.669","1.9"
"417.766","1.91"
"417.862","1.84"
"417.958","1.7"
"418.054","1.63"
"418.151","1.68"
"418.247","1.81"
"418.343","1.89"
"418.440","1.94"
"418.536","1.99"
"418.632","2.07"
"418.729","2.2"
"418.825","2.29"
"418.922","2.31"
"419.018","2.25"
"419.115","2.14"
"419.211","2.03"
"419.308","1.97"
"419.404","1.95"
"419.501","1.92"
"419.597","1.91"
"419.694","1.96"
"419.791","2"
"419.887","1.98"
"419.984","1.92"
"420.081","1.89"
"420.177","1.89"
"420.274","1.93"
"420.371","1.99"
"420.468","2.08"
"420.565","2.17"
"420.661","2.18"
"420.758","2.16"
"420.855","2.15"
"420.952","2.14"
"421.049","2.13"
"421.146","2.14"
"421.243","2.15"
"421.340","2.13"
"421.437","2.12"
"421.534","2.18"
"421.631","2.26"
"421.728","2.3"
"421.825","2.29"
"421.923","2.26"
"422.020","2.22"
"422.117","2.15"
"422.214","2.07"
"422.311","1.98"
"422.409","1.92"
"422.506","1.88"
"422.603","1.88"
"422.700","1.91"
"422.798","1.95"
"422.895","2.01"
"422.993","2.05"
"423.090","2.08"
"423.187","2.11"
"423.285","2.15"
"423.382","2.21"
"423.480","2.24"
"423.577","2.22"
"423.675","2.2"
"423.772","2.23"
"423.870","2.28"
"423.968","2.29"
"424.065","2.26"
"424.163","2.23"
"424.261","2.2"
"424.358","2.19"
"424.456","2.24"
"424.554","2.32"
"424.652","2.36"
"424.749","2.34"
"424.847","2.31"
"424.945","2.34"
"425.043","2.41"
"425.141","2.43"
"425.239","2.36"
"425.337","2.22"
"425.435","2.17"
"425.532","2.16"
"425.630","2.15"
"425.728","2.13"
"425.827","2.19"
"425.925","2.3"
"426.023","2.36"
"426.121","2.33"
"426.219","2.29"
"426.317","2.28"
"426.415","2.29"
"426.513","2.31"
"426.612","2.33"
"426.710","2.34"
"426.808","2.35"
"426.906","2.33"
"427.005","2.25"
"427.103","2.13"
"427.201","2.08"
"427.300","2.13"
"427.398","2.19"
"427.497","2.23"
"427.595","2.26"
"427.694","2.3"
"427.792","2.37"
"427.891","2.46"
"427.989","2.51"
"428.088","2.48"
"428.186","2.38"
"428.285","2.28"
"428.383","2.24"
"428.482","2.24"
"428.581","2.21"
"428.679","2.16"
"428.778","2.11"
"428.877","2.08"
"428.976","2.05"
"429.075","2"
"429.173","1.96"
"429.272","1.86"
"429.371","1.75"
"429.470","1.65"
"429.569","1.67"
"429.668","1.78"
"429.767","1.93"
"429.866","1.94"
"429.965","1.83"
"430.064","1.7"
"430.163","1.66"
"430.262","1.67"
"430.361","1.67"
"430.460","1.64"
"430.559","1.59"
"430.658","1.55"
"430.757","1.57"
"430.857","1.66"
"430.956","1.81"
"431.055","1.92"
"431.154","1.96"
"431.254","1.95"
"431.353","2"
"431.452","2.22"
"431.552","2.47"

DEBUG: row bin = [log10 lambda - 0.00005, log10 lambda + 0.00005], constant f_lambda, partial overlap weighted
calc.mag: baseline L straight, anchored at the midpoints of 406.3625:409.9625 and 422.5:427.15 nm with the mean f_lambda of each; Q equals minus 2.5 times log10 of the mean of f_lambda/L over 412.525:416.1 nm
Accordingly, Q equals 0.06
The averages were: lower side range 2.1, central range 2.03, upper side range 2.22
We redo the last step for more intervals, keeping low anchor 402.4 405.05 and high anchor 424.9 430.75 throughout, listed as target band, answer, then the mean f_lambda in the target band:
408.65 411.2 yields 0.03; 2.02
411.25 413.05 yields 0.02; 2.04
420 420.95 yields 0.02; 2.05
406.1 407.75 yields 0.03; 2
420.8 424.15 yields -0.02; 2.13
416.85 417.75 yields 0.08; 1.94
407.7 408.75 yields -0.08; 2.23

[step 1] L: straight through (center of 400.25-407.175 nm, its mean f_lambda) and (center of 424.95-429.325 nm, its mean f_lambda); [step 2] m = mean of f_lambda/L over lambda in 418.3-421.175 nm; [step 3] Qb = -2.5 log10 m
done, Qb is 0.07 mag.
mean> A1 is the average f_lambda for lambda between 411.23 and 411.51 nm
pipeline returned 2.1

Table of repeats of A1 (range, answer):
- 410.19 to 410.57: 1.87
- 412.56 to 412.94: 1.97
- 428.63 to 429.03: 2.1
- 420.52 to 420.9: 2.17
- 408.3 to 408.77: 2.52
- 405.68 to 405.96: 1.95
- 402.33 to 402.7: 1.99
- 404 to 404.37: 2.2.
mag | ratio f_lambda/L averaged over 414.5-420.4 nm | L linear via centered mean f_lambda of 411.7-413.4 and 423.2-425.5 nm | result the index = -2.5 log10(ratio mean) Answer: 0.08 mag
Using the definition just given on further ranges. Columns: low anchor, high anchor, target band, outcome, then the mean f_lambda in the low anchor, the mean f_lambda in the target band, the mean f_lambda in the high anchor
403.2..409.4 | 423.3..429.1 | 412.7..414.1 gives 0.05 mag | 2.07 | 2.05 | 2.26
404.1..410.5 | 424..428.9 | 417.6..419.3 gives 0.11 mag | 2.05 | 1.97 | 2.27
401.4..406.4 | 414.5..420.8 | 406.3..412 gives -0.02 mag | 2.04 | 2.06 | 2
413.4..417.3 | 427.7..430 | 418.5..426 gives -0.04 mag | 2.02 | 2.14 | 2.09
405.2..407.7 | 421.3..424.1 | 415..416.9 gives 0.02 mag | 1.99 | 2.04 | 2.13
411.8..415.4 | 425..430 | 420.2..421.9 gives -0.02 mag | 2.01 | 2.14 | 2.18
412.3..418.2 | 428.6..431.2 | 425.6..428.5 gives -0.23 mag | 1.99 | 2.28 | 1.82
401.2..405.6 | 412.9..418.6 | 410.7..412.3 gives -0.03 mag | 2.07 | 2.07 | 1.99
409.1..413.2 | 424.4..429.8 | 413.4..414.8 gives 0.02 mag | 2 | 2.01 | 2.21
